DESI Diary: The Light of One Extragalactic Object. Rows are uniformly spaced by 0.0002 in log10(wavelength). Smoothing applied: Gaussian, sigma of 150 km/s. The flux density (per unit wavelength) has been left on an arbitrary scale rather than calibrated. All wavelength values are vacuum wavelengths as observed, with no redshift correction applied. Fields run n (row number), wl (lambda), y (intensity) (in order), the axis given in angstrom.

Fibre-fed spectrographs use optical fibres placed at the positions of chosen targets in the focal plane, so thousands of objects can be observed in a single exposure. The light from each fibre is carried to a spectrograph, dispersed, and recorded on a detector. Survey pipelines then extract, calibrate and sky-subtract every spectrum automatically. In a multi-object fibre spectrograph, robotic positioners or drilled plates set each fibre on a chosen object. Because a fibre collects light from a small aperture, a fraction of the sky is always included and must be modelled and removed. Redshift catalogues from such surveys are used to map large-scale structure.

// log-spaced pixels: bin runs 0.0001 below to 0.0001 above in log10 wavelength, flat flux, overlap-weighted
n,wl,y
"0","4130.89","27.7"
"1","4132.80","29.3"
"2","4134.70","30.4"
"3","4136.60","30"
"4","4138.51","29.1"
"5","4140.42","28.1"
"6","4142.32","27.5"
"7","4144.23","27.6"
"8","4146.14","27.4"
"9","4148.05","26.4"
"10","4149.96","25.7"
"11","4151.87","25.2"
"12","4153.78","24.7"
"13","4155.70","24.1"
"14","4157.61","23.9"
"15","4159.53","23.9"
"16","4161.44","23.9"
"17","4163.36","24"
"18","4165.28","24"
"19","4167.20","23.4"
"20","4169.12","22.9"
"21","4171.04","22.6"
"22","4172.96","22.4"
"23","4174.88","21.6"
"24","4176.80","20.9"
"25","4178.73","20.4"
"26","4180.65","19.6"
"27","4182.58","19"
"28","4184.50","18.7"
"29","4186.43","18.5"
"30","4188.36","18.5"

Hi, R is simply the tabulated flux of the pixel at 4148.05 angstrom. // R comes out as 26.4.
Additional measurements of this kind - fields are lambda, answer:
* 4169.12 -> 22.9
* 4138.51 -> 29.1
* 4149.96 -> 25.7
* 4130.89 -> 27.7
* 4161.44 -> 23.9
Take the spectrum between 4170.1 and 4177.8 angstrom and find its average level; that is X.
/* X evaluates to 21.9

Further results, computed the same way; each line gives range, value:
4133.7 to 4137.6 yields 30.2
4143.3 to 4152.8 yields 26.5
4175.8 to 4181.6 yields 20.3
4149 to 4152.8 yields 25.5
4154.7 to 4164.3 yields 24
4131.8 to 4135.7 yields 29.8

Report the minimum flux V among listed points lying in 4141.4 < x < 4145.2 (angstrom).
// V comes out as 27.5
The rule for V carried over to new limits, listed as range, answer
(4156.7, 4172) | 22.6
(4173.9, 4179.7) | 20.4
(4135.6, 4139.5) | 29.1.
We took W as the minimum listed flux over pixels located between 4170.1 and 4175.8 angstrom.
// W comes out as 21.6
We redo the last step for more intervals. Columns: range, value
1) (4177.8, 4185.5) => 18.7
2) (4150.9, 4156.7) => 24.1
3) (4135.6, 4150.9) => 25.7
